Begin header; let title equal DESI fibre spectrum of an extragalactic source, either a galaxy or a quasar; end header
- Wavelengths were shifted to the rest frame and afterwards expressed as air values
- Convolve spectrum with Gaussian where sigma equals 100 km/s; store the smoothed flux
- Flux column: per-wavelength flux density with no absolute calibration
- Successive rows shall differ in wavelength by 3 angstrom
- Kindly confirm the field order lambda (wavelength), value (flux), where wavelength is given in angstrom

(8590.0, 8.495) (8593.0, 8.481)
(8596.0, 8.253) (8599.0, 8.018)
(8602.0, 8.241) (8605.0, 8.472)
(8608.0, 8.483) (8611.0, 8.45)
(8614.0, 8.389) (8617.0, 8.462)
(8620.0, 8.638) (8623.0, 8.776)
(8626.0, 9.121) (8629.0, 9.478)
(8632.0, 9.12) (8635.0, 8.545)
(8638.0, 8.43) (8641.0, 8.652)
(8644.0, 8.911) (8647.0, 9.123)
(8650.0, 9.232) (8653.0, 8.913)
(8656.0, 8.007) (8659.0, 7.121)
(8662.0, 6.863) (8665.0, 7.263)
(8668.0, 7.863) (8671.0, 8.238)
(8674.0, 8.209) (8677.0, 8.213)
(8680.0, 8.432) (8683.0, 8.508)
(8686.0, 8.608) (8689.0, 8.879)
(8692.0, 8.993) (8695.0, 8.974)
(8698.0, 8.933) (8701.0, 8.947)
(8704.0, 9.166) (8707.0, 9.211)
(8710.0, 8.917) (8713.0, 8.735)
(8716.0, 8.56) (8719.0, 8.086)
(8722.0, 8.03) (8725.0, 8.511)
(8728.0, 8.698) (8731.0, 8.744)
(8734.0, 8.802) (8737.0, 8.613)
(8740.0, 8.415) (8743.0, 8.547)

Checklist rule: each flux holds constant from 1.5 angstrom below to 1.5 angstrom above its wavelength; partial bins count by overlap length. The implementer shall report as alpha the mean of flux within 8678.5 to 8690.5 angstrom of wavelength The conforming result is 8.61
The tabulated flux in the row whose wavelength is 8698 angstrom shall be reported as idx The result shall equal 8.933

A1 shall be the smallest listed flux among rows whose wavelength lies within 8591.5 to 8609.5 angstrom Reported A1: 8.018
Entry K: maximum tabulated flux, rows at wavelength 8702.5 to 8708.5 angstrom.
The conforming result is 9.211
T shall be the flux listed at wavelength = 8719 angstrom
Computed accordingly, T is 8.086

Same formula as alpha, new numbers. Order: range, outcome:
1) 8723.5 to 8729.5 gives 8.6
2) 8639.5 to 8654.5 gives 8.97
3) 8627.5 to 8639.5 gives 8.89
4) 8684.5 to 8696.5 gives 8.86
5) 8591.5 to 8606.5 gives 8.29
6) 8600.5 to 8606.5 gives 8.36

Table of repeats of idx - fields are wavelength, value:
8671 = 8.238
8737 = 8.613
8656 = 8.007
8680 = 8.432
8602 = 8.241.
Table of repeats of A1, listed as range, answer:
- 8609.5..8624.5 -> 8.389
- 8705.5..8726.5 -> 8.03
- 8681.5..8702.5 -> 8.508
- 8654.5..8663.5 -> 6.863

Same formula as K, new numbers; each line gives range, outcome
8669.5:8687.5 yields 8.608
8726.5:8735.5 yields 8.802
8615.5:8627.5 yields 9.121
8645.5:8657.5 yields 9.232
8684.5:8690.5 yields 8.879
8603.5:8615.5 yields 8.483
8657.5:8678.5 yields 8.238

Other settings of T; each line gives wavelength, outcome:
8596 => 8.253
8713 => 8.735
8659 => 7.121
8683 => 8.508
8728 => 8.698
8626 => 9.121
